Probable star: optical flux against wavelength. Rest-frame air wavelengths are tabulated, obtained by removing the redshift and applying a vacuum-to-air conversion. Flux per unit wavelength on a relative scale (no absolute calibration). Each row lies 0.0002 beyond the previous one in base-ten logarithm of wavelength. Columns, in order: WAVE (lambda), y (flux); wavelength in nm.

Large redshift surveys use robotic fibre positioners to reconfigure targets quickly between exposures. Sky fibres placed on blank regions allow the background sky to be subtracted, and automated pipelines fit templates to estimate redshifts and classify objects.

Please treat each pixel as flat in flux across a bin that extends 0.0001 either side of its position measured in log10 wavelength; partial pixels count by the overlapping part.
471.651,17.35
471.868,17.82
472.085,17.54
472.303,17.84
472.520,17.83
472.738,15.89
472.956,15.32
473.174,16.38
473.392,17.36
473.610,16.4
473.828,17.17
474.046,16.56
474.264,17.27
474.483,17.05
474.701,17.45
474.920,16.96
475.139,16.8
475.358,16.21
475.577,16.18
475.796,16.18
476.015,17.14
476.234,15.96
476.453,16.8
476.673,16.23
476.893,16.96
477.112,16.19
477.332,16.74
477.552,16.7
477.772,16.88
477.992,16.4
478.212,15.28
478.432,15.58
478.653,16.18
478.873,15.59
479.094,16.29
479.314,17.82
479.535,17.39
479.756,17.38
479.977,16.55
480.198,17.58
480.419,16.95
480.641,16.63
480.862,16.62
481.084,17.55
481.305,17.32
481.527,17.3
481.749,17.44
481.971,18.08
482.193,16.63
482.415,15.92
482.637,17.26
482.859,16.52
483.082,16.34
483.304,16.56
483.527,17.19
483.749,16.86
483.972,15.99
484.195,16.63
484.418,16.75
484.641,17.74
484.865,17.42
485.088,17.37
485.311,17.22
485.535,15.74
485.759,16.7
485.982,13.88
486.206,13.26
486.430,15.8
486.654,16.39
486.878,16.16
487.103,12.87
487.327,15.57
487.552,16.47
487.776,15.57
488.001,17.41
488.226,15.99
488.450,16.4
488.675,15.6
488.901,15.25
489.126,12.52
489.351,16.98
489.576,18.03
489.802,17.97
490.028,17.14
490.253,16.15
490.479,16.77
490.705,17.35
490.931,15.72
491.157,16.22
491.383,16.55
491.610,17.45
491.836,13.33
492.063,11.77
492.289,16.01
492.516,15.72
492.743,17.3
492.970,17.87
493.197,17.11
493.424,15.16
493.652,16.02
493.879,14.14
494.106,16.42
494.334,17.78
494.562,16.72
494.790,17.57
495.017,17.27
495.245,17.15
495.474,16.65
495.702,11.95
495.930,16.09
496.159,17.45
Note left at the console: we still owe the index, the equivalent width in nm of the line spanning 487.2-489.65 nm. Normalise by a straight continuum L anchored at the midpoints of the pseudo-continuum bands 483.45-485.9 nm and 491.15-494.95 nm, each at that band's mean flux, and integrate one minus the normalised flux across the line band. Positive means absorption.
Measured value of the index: 0.08 nm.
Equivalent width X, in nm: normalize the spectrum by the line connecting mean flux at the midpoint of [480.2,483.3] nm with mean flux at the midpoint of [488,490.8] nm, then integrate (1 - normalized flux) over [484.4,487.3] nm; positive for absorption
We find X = 0.13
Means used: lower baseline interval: 17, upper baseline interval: 16.4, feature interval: 15.9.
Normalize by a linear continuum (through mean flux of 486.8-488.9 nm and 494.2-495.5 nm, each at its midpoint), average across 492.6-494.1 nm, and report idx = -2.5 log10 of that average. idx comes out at 0.04 mag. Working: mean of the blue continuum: 15.7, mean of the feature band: 16.3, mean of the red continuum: 17.2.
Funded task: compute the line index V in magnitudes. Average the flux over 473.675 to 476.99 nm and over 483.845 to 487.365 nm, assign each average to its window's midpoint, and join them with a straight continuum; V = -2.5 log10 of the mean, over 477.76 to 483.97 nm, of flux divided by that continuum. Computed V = -0.03 mag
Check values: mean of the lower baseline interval 16.7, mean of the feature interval 16.8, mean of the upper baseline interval 16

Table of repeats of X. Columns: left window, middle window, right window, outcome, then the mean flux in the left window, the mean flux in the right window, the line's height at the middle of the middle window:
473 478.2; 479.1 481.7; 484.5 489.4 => -0.14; 16.7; 15.8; 16.3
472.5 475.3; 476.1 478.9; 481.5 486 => 0.08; 16.8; 16.8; 16.8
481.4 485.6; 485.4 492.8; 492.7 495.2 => 0.43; 16.9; 16.7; 16.8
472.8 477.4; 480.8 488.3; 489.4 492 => 0.06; 16.6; 16.5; 16.6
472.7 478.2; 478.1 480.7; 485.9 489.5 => -0.06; 16.6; 15.4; 16.2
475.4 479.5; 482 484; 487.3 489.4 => -0.07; 16.4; 15.7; 16.1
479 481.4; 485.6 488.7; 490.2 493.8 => 0.17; 17.1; 16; 16.5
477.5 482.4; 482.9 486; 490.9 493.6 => -0.04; 16.8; 15.9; 16.5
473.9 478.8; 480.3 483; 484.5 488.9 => -0.13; 16.5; 16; 16.2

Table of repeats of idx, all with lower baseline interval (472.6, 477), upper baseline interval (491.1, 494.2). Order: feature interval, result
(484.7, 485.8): -0.05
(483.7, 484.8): -0.04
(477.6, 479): 0.03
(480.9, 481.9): -0.07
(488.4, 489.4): 0.05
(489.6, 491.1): -0.07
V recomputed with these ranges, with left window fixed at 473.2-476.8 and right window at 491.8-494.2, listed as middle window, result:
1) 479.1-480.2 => -0.05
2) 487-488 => 0.04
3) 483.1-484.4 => -0.03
